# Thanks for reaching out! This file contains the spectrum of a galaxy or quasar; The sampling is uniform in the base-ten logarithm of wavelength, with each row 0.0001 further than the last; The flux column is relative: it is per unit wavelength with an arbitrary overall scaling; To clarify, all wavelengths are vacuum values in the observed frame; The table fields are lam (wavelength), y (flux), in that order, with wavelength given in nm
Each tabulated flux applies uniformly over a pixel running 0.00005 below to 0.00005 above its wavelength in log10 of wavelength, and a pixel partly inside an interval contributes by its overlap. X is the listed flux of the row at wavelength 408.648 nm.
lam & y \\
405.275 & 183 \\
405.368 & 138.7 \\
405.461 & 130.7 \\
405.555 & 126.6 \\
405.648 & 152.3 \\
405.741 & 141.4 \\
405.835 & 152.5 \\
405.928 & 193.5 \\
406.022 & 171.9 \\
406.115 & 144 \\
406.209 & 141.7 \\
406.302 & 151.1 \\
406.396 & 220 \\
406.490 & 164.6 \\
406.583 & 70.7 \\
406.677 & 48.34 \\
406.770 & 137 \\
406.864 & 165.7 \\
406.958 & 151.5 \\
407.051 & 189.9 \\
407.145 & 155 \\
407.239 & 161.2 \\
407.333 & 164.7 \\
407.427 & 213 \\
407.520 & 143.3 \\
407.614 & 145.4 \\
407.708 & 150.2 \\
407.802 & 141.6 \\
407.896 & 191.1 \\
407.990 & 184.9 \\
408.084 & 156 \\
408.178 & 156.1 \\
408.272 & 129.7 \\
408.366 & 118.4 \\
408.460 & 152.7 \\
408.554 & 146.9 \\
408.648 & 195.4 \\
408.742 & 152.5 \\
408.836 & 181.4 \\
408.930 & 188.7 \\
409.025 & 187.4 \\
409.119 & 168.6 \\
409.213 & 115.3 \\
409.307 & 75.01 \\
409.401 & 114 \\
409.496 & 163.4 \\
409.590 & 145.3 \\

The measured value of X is 195.4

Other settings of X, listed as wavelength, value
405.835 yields 152.5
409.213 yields 115.3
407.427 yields 213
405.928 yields 193.5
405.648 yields 152.3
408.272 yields 129.7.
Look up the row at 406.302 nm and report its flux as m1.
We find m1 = 151.1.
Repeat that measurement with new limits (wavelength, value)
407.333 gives 164.7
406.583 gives 70.7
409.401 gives 114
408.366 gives 118.4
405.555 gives 126.6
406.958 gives 151.5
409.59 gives 145.3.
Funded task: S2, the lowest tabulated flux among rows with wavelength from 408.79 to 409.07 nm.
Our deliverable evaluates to 181.4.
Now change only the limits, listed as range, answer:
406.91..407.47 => 151.5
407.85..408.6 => 118.4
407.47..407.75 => 143.3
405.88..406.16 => 144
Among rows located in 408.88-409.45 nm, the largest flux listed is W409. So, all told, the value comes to 188.7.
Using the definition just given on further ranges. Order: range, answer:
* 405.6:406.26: 193.5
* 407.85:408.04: 191.1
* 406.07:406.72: 220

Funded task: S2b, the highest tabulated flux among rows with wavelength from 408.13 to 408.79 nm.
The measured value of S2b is 195.4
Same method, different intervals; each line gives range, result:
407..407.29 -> 189.9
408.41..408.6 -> 152.7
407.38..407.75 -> 213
